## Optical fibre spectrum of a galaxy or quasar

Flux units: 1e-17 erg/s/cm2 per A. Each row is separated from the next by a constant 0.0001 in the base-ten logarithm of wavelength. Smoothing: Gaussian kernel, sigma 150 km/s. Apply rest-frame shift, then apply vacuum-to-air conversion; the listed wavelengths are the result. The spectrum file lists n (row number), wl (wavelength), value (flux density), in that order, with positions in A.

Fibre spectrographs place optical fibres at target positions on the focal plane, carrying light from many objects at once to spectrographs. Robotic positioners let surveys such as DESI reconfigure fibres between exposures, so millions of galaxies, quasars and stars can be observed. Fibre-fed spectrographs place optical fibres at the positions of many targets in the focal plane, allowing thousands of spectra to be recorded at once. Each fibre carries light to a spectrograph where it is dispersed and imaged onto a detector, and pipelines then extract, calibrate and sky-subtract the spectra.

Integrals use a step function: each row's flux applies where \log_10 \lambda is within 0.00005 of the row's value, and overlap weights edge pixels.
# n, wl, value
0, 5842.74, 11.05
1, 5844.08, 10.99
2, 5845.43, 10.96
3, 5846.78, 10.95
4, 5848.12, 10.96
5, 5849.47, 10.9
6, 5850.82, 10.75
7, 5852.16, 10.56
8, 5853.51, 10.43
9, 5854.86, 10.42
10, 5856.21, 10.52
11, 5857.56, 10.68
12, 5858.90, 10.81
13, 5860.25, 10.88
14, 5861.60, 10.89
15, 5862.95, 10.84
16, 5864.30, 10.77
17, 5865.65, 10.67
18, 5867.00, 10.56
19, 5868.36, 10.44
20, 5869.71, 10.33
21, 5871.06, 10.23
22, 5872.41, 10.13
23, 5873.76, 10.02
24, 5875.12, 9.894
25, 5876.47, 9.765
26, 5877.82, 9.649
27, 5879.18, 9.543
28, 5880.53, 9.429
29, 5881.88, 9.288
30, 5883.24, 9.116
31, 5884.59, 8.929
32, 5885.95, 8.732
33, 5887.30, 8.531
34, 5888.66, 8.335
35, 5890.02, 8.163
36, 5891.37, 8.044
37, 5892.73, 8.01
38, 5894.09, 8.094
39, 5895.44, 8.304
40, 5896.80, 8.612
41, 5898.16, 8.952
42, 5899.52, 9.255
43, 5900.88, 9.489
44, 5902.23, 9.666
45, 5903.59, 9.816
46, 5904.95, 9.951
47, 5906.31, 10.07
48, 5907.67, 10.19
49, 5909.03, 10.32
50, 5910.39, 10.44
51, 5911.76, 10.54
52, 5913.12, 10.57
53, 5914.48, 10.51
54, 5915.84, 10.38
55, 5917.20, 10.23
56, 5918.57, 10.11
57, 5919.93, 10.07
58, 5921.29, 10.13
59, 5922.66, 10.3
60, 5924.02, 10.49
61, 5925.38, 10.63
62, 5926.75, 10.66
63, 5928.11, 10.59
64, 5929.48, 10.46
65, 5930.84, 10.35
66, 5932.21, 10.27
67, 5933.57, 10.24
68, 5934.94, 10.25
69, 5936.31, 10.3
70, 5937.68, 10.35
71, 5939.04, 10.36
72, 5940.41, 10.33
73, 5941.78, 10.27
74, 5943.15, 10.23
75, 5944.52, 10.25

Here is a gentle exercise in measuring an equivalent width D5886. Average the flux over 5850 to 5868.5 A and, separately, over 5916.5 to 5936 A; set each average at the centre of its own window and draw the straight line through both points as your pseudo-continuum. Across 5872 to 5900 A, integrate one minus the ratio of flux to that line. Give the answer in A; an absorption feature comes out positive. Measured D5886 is 4.1 A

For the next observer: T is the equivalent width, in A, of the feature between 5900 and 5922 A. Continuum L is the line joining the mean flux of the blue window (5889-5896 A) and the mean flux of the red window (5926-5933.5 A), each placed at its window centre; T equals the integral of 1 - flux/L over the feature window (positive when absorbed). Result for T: -2.1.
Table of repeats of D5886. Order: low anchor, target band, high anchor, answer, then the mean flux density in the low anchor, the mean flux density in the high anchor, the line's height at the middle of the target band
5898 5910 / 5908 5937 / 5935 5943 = -0.9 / 9.8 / 10.3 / 10.1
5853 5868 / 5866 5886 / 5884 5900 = -0.4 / 10.7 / 8.48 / 9.59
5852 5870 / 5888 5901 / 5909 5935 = 2.5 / 10.6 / 10.4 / 10.5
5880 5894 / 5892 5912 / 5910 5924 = 0.2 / 8.62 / 10.3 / 9.48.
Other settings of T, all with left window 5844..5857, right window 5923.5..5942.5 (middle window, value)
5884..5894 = 2.1 A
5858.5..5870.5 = 0.0 A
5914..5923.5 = 0.2 A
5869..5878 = 0.5 A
